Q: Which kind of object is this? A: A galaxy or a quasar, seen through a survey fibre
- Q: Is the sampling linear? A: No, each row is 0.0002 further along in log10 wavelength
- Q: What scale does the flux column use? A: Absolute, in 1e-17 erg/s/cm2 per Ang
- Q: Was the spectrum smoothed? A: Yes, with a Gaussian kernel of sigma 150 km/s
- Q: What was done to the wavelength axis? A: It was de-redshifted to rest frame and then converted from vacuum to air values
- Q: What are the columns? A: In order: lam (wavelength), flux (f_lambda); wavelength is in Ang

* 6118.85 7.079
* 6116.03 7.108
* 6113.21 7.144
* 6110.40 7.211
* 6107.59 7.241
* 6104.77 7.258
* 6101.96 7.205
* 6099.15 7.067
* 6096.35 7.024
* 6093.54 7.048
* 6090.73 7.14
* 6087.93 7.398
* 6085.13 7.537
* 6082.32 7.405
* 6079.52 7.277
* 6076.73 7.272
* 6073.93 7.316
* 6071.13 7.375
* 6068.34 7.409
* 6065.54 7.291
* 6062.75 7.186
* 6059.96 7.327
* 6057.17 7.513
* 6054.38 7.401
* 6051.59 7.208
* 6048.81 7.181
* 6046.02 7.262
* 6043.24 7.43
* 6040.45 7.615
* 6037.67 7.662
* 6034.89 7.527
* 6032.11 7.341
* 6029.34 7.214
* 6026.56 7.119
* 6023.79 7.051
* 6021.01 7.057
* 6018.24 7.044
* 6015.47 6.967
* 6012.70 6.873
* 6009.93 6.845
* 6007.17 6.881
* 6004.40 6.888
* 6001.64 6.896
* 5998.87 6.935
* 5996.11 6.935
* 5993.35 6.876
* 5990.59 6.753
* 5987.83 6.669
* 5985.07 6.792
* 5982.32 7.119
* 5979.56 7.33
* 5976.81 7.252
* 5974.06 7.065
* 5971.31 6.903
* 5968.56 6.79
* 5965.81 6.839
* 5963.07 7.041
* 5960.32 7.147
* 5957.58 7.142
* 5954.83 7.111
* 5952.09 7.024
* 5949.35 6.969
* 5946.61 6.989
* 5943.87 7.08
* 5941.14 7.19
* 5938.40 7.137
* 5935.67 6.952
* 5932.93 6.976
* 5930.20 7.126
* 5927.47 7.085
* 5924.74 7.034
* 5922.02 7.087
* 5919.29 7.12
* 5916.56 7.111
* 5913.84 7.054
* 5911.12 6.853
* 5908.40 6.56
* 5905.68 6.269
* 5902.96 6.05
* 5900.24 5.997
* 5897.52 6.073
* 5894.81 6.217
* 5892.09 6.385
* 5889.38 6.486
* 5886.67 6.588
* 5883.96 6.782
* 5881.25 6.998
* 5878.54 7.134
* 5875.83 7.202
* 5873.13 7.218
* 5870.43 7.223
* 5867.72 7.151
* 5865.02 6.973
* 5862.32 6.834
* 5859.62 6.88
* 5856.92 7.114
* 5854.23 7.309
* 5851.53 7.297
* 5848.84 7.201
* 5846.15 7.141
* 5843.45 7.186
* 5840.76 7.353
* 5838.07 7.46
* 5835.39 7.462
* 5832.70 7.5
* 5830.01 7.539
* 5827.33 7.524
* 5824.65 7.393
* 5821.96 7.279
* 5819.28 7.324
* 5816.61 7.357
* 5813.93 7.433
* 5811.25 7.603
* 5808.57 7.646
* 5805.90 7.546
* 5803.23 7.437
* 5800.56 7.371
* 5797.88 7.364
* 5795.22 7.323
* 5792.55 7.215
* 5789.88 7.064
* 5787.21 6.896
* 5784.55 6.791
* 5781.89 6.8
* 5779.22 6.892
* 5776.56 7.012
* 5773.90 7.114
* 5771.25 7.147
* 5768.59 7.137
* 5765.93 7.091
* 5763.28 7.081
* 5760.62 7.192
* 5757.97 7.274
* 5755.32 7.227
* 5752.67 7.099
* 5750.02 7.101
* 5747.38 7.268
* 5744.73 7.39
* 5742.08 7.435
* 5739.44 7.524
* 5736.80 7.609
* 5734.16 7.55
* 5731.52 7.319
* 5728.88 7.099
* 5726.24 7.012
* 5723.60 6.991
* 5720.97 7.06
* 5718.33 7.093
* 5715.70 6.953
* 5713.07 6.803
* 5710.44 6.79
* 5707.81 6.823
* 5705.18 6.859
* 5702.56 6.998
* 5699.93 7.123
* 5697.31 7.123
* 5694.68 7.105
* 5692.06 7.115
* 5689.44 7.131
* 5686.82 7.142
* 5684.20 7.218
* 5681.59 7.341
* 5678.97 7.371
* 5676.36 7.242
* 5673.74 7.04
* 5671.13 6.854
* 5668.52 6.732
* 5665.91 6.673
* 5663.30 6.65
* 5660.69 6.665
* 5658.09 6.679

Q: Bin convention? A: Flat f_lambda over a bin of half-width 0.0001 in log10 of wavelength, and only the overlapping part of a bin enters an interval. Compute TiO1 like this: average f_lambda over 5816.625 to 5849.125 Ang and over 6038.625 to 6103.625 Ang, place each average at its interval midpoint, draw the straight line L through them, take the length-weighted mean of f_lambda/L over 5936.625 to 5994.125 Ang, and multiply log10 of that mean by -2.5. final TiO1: 0.05 mag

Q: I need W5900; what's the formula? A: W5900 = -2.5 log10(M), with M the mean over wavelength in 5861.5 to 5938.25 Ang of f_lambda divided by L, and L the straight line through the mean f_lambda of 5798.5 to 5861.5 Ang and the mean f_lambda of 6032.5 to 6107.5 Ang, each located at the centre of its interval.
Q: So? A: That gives 0.08 mag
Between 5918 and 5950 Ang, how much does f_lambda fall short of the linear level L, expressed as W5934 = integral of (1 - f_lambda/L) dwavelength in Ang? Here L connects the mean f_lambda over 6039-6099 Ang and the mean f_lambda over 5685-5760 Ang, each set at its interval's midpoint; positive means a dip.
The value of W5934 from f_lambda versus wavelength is 0.80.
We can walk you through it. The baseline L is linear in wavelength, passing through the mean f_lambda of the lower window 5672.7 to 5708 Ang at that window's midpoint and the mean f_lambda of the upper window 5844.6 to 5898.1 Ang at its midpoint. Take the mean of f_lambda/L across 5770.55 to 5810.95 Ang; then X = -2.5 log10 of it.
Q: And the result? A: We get -0.03 mag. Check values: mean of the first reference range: 7.13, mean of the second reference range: 6.92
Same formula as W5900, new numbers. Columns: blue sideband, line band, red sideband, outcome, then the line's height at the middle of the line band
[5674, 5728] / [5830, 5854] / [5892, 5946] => -0.07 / 6.88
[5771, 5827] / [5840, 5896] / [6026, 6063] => 0.05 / 7.28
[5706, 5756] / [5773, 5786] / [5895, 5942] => 0.02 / 7.06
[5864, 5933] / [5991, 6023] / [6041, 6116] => 0.02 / 7.08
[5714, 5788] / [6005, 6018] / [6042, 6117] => 0.05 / 7.24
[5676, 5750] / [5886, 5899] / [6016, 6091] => 0.15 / 7.24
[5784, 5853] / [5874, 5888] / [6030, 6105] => 0.06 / 7.34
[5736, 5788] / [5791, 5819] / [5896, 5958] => -0.05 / 7.08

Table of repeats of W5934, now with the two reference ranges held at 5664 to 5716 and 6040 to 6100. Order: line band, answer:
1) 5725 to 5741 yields -0.7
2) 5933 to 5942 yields 0.2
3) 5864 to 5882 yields 0.0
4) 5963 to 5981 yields 0.5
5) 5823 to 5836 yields -0.7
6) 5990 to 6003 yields 0.6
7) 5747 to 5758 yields -0.2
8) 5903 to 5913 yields 0.9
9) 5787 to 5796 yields -0.1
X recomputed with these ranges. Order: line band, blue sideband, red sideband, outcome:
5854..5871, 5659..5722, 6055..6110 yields 0.01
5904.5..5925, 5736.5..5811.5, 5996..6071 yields 0.05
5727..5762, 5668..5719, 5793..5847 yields -0.02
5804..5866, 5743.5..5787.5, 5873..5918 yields -0.07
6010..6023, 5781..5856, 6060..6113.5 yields 0.05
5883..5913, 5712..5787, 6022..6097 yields 0.13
